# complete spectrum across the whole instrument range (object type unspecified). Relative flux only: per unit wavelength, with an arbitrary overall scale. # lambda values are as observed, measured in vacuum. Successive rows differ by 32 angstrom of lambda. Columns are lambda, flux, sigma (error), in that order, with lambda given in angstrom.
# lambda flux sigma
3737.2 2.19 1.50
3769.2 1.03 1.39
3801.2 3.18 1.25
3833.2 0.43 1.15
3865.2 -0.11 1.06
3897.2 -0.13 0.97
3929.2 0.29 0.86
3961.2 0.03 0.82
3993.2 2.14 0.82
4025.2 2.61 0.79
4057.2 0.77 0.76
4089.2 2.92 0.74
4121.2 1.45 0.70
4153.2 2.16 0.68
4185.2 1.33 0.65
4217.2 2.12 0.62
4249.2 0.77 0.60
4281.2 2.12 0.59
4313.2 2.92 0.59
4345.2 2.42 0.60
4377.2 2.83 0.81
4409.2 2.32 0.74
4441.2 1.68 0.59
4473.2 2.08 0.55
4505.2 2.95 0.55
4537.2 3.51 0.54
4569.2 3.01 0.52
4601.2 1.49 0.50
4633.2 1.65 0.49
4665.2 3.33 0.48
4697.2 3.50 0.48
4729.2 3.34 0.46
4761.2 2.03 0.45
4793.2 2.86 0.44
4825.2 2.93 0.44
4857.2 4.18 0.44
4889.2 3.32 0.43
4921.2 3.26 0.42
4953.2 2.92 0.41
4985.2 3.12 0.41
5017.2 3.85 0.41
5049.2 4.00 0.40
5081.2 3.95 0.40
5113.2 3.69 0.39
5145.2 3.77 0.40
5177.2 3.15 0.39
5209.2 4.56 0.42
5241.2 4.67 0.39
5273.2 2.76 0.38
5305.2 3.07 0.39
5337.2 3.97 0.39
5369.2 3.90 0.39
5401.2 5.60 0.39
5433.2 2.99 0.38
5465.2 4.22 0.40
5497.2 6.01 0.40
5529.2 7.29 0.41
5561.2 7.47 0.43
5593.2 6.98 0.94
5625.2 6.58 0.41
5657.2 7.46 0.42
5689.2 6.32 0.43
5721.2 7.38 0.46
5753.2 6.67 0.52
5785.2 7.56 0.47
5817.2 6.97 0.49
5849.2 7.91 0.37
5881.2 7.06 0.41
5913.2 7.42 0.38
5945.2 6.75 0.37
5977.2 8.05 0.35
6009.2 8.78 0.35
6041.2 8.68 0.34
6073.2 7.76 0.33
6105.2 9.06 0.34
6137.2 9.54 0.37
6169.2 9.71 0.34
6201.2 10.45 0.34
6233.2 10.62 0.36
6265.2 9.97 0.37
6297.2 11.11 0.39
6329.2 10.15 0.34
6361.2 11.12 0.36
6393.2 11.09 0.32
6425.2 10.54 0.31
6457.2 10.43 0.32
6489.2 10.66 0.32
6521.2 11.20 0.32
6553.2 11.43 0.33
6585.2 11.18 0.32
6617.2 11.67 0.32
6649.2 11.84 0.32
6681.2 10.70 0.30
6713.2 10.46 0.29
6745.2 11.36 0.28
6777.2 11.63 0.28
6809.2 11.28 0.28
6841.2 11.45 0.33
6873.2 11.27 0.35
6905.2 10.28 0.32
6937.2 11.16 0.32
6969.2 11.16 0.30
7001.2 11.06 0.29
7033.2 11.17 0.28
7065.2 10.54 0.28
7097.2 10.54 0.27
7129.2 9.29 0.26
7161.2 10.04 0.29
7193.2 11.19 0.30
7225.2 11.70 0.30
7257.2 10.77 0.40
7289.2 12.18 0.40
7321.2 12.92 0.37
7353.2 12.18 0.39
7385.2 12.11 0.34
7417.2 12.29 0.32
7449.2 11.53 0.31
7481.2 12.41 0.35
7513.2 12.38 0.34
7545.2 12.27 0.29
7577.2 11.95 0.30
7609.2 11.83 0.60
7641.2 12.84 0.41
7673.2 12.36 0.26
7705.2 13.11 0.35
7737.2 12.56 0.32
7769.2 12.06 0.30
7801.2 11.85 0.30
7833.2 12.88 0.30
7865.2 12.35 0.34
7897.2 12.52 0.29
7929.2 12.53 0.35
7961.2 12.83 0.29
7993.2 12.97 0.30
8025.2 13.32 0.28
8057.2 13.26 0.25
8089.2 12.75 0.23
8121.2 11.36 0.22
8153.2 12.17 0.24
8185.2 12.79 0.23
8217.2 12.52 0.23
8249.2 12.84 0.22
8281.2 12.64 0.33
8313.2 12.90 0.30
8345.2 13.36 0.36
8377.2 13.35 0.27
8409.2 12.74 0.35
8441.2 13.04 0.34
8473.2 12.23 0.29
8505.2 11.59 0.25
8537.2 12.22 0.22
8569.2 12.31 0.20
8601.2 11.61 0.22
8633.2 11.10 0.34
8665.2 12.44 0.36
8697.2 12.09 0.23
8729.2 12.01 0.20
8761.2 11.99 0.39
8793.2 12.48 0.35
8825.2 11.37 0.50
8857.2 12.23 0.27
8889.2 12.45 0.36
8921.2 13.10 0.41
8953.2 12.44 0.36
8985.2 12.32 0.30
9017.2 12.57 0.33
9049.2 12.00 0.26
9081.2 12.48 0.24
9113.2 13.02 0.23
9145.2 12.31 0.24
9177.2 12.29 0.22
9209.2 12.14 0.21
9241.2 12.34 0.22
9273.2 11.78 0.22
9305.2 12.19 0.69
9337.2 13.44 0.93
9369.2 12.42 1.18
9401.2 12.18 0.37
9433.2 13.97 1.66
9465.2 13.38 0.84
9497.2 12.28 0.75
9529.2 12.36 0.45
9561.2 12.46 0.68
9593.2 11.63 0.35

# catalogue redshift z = 0.380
